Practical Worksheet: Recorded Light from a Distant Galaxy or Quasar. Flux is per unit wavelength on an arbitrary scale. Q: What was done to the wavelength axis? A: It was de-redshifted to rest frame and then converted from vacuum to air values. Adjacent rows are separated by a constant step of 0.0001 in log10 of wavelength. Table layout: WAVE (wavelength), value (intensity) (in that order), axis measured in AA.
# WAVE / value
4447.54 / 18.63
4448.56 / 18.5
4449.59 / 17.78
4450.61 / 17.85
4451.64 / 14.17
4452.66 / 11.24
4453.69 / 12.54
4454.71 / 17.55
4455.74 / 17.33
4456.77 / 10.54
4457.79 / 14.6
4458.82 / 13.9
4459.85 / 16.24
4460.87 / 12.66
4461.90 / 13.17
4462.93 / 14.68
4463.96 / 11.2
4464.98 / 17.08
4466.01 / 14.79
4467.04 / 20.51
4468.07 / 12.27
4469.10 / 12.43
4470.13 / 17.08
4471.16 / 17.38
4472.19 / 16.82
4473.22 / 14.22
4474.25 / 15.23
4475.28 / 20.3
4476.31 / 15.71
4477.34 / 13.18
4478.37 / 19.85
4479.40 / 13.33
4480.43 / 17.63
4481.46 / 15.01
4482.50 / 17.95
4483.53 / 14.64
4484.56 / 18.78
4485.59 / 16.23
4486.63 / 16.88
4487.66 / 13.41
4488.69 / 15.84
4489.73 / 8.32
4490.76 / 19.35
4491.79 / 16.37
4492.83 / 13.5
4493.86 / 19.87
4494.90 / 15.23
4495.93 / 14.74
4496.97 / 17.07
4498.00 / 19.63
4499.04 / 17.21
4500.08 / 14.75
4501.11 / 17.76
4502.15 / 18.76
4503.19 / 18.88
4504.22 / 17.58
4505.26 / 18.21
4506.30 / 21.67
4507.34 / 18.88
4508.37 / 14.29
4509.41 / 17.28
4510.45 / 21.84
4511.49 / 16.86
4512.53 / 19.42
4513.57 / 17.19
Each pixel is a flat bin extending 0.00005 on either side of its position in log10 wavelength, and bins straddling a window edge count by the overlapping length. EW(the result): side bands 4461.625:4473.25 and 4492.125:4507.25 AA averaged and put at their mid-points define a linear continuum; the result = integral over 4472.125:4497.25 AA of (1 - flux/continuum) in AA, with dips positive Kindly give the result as 0.7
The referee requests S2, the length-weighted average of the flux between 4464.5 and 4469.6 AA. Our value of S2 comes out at 15.4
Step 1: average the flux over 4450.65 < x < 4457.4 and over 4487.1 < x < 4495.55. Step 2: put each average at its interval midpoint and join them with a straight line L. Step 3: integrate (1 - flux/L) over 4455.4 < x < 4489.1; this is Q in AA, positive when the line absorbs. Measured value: -1.74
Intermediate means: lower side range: 14.2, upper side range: 15.3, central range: 15.5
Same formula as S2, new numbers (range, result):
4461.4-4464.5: 13.1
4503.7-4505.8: 17.9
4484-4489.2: 16.2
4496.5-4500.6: 17.2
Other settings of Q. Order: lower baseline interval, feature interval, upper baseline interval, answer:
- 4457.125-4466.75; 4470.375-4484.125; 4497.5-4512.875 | -0.5 AA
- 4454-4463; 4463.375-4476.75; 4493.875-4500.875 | -0.5 AA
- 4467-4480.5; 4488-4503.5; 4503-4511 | 1.1 AA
